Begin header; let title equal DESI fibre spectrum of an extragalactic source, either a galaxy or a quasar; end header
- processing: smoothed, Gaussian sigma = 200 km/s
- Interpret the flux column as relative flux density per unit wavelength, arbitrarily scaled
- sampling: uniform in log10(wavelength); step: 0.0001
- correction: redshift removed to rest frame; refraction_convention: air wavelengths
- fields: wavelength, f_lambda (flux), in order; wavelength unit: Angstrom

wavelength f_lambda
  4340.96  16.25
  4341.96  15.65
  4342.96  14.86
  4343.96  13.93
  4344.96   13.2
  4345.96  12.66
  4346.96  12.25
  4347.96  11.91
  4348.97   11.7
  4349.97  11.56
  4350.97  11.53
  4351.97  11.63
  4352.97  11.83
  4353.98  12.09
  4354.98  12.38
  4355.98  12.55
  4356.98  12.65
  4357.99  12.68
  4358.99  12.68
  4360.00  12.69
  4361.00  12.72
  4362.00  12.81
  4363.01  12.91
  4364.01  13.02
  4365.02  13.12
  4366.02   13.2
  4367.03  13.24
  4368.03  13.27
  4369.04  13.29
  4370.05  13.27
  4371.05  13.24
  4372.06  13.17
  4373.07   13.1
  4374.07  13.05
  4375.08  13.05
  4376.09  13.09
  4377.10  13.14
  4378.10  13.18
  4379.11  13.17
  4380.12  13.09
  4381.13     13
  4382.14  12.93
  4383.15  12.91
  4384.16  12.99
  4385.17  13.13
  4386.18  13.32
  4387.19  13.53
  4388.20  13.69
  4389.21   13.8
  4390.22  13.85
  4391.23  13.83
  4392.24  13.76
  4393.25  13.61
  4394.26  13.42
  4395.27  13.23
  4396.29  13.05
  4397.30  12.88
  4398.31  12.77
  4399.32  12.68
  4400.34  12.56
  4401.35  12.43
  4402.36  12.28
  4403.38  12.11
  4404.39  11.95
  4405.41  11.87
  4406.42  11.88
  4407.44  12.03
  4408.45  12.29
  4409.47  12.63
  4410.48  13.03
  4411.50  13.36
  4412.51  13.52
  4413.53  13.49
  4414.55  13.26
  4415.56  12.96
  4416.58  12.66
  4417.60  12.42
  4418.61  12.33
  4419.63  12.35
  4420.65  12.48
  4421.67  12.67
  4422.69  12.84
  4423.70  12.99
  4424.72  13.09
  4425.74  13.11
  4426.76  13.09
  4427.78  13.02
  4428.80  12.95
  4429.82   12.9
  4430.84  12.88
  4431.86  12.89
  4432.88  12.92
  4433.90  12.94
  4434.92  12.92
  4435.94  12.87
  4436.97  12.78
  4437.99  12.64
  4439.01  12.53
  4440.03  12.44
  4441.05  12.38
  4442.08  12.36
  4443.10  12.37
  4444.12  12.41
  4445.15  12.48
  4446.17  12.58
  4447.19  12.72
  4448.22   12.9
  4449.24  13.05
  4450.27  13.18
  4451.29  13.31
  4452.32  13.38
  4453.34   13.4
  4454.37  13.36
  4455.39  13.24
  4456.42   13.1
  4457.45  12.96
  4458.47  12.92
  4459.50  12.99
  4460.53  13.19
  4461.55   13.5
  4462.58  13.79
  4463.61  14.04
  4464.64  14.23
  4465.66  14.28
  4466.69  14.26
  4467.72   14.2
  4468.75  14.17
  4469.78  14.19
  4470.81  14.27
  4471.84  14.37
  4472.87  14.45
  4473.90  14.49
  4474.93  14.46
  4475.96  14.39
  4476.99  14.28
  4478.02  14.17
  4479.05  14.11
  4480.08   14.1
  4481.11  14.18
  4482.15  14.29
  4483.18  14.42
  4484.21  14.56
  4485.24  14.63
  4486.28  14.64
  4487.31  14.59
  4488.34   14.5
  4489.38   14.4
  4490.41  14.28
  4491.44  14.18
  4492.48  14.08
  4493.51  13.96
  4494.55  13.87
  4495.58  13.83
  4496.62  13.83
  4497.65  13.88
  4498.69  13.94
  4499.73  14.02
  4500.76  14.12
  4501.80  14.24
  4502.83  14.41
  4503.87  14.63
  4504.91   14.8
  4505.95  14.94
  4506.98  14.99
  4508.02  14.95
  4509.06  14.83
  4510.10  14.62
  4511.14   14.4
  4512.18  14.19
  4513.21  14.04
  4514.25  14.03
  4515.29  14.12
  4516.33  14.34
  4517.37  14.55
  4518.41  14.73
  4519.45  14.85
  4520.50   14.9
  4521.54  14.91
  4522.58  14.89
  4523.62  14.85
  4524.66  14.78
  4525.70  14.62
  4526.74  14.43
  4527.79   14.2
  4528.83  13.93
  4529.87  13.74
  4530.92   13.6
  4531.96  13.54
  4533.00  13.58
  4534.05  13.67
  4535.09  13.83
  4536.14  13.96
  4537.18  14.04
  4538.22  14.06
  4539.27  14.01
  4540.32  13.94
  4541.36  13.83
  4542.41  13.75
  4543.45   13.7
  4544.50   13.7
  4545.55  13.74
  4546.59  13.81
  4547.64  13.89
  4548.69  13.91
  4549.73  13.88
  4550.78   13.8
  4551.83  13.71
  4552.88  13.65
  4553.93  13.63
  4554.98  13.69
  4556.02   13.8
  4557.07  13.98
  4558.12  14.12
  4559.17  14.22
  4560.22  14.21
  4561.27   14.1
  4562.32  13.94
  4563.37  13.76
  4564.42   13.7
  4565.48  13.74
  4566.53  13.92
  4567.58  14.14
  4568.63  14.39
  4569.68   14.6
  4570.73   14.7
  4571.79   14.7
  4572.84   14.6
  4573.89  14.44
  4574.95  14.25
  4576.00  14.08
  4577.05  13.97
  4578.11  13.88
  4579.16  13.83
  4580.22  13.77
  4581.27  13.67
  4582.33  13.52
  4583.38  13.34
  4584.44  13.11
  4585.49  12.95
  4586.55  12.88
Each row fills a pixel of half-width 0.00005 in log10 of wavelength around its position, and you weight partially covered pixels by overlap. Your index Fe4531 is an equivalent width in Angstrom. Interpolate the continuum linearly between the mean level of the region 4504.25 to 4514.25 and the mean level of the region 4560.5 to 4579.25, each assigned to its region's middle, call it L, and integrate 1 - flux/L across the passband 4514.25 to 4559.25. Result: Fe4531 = 1.1 Angstrom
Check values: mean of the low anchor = 14.6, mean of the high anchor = 14.2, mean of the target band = 14.1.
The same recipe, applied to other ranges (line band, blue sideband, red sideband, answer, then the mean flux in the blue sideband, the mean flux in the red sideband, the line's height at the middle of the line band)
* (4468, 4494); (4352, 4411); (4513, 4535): -0.8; 12.9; 14.3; 13.9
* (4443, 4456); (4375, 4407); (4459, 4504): 0.7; 13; 14.2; 13.8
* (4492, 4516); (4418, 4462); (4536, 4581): -1.5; 12.9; 14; 13.5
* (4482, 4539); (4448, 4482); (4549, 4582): -1.7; 13.8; 14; 13.9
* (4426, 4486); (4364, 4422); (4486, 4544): 0.8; 13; 14.3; 13.6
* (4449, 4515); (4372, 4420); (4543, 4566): -3.2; 13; 13.8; 13.4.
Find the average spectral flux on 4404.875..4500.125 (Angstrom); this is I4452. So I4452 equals 13.4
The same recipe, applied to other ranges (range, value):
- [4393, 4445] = 12.7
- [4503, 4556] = 14.2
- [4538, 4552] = 13.8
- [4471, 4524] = 14.4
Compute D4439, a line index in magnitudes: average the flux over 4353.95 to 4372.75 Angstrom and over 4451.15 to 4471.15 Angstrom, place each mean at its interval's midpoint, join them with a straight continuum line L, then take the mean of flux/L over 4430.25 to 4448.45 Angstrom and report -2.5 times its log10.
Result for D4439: 0.07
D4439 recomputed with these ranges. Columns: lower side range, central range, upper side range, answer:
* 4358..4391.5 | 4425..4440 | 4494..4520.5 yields 0.066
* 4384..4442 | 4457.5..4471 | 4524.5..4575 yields -0.041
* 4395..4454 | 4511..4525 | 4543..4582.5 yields -0.074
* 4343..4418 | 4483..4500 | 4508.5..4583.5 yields -0.041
